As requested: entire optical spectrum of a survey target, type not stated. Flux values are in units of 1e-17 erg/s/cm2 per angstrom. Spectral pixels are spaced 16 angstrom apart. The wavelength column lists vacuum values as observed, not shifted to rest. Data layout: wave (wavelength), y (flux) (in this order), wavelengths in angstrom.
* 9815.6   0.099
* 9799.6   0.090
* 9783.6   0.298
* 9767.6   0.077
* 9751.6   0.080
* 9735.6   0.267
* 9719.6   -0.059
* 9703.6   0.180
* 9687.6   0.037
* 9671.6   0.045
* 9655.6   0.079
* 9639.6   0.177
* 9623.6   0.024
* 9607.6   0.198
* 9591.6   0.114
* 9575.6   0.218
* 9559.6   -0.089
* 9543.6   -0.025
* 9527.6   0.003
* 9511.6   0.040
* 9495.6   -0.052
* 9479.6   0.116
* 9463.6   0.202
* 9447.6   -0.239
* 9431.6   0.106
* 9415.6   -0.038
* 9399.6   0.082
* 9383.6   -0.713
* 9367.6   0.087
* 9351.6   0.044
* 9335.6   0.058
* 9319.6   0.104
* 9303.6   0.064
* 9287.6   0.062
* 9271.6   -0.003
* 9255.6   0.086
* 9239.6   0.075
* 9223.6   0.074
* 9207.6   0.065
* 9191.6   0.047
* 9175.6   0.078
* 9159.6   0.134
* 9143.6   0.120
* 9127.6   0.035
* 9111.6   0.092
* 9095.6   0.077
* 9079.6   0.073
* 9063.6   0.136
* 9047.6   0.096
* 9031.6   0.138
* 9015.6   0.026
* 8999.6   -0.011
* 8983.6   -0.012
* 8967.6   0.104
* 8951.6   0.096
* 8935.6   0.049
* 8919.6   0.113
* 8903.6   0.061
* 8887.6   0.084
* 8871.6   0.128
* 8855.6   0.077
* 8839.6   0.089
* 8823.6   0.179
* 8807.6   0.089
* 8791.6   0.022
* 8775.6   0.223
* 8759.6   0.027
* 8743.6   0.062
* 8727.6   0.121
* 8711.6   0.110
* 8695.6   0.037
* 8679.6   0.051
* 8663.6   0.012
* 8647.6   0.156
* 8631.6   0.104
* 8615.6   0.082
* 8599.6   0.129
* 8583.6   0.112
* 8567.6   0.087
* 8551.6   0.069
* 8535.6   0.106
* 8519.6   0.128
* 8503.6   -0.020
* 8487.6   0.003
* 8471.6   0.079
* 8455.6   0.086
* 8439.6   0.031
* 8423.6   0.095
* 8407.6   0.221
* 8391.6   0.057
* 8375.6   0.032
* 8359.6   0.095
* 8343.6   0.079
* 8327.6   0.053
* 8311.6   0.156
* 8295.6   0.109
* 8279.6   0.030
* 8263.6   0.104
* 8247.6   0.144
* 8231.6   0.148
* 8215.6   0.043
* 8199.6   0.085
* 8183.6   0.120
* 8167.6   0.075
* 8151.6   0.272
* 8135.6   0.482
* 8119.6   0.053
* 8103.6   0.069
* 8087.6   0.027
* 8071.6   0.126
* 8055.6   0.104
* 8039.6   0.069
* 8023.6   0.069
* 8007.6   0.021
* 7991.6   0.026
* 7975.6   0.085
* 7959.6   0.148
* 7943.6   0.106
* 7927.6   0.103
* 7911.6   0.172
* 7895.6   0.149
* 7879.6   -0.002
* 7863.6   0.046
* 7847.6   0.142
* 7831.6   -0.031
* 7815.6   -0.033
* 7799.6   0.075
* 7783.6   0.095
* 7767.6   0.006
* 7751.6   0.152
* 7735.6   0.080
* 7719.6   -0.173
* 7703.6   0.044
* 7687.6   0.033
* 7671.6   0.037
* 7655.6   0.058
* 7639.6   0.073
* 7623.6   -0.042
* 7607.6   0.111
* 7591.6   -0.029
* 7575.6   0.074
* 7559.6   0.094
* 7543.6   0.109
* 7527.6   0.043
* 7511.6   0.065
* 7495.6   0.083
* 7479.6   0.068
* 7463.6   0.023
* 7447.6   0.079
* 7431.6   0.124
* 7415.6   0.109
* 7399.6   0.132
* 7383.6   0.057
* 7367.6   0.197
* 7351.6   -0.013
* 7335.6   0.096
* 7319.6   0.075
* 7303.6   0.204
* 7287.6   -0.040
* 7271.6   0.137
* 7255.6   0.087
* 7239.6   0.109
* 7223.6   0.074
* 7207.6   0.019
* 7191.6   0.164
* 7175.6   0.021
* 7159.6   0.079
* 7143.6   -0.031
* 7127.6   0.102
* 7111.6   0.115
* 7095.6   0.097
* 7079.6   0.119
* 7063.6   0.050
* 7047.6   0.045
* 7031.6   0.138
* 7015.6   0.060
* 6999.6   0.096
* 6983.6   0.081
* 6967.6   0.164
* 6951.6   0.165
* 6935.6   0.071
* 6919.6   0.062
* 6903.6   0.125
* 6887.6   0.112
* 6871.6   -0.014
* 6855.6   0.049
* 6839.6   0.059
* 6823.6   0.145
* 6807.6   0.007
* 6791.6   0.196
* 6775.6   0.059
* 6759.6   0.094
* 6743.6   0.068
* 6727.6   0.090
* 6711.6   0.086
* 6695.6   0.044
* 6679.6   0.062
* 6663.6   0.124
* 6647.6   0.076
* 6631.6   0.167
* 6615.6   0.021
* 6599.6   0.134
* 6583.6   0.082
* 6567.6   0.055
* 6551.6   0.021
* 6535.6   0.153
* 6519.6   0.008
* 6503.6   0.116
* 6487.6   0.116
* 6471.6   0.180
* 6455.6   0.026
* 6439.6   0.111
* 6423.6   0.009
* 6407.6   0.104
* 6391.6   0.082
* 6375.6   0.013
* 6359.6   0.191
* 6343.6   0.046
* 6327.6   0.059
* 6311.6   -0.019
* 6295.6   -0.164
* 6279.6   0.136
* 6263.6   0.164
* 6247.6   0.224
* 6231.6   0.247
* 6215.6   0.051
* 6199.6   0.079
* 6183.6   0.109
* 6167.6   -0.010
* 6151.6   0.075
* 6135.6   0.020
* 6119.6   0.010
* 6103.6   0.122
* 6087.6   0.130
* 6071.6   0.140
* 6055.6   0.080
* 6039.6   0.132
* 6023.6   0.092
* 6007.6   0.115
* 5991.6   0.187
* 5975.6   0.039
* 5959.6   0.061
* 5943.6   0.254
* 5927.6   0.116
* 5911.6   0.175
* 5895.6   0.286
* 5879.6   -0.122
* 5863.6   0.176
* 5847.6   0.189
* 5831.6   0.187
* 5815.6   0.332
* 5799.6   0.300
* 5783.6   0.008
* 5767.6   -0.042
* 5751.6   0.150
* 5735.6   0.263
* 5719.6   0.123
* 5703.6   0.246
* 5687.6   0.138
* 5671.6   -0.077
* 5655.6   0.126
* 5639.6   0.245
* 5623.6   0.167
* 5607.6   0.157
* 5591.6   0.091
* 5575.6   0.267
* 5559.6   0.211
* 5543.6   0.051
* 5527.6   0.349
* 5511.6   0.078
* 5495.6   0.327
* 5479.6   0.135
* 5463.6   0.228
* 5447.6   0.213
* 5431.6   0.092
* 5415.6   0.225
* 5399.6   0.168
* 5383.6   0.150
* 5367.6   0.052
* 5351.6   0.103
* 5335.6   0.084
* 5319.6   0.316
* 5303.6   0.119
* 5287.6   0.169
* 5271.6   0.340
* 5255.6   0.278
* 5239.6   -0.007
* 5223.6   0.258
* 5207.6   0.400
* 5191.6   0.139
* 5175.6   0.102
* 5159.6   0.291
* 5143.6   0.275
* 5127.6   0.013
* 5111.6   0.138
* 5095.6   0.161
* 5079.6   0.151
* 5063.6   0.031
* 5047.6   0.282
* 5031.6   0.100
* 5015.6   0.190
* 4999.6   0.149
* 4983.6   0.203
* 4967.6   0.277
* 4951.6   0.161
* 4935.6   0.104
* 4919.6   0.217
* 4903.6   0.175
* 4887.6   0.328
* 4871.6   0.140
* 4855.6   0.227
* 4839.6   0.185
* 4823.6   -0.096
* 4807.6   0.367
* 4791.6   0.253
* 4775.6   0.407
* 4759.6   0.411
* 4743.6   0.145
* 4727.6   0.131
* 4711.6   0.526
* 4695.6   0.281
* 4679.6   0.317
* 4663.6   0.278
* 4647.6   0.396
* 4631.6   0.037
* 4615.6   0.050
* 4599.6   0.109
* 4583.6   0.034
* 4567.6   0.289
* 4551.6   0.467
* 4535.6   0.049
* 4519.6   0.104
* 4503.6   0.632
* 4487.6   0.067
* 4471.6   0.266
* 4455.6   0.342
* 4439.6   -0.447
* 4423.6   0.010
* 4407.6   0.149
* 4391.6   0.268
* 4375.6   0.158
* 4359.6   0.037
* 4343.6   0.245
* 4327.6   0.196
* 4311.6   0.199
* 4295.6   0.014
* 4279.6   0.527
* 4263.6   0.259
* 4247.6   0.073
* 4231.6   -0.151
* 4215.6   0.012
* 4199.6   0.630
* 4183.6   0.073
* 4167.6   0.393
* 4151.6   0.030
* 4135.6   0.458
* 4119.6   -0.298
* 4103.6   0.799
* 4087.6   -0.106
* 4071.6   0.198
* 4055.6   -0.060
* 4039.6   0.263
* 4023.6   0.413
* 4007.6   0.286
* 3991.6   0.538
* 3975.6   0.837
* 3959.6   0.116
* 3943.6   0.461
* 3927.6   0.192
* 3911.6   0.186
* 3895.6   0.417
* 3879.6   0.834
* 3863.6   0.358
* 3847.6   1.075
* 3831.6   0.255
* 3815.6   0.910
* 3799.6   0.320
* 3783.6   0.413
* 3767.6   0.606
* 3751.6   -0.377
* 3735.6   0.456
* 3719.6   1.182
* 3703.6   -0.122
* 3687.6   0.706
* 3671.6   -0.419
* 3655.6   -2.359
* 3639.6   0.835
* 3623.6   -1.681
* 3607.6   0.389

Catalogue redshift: 1.18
